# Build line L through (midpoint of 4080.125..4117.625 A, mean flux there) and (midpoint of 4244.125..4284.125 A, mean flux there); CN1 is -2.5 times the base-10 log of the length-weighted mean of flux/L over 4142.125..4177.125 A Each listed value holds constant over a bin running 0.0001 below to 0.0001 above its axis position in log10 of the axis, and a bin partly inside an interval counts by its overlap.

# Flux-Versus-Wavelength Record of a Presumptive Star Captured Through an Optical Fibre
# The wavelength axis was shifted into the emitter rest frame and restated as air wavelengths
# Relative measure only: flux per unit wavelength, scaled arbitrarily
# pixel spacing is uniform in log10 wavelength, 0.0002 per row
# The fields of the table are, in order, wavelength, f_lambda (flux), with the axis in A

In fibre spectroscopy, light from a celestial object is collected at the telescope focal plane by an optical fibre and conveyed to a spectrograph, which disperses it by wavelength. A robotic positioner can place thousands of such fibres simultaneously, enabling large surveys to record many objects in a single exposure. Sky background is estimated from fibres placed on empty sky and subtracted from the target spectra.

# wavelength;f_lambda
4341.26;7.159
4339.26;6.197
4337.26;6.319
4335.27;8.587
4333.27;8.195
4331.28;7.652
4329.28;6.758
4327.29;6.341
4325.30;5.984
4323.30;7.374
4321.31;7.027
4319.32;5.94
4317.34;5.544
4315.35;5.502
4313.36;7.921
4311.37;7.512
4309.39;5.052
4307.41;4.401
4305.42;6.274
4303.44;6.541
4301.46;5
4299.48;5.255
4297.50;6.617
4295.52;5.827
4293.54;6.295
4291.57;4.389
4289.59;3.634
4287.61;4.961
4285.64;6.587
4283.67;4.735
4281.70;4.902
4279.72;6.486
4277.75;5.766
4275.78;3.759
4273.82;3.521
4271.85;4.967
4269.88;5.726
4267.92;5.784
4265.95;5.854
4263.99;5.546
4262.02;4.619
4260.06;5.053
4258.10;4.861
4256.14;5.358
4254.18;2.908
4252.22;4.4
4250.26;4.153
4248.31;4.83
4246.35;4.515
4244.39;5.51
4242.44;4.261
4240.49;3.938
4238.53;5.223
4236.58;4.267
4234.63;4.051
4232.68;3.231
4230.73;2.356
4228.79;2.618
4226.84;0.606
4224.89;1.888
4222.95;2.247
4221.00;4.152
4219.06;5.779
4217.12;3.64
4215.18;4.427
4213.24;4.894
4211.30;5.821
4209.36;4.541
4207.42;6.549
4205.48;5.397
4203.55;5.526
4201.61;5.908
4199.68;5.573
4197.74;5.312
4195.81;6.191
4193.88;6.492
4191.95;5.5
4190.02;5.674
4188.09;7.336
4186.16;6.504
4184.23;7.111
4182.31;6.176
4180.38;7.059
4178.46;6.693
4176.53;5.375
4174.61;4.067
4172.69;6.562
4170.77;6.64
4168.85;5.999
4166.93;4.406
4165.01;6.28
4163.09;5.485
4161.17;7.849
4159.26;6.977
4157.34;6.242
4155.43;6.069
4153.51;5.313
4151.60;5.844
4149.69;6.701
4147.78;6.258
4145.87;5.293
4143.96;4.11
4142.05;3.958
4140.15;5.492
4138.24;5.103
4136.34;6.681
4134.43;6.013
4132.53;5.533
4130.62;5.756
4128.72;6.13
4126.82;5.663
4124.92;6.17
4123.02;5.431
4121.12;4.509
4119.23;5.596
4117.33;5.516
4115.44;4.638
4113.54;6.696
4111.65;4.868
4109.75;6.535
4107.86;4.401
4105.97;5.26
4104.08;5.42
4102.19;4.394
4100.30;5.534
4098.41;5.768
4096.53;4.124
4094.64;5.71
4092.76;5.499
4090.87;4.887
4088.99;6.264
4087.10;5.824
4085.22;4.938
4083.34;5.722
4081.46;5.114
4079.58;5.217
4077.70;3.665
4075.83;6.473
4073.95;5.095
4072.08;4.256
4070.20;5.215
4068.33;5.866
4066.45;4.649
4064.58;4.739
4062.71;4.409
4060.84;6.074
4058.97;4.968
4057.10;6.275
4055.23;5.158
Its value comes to -0.12 mag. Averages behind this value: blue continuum 5.35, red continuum 4.91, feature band 5.82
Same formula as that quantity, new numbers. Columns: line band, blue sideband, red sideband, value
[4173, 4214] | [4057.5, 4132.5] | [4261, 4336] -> -0.06 mag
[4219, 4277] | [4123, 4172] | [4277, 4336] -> 0.39 mag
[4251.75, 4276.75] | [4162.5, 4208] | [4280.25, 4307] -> 0.17 mag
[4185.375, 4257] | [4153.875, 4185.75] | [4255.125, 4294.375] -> 0.22 mag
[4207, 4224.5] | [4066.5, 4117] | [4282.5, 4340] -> 0.26 mag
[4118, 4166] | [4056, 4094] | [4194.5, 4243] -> -0.19 mag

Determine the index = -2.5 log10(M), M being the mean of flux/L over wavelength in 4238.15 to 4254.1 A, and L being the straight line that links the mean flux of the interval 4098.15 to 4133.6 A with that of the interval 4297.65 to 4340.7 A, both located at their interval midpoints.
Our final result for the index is 0.33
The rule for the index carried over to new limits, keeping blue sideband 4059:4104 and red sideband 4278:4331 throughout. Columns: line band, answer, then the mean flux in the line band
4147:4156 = -0.117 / 6.03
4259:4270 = 0.072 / 5.4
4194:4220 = 0.040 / 5.39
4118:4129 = -0.044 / 5.55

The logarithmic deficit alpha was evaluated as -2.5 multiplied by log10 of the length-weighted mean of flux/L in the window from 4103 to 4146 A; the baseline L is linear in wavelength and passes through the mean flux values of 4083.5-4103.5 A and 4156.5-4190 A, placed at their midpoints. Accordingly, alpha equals 0.049 mag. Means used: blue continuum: 5.31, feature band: 5.42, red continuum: 6.26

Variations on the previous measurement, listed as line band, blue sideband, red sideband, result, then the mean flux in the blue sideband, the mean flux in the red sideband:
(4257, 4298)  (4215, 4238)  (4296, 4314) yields -0.04 mag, 3.27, 6.02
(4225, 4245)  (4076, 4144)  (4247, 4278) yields 0.36 mag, 5.37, 4.79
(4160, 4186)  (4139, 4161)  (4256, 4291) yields -0.10 mag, 5.73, 5.1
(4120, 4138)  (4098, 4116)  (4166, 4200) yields -0.04 mag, 5.35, 6.05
